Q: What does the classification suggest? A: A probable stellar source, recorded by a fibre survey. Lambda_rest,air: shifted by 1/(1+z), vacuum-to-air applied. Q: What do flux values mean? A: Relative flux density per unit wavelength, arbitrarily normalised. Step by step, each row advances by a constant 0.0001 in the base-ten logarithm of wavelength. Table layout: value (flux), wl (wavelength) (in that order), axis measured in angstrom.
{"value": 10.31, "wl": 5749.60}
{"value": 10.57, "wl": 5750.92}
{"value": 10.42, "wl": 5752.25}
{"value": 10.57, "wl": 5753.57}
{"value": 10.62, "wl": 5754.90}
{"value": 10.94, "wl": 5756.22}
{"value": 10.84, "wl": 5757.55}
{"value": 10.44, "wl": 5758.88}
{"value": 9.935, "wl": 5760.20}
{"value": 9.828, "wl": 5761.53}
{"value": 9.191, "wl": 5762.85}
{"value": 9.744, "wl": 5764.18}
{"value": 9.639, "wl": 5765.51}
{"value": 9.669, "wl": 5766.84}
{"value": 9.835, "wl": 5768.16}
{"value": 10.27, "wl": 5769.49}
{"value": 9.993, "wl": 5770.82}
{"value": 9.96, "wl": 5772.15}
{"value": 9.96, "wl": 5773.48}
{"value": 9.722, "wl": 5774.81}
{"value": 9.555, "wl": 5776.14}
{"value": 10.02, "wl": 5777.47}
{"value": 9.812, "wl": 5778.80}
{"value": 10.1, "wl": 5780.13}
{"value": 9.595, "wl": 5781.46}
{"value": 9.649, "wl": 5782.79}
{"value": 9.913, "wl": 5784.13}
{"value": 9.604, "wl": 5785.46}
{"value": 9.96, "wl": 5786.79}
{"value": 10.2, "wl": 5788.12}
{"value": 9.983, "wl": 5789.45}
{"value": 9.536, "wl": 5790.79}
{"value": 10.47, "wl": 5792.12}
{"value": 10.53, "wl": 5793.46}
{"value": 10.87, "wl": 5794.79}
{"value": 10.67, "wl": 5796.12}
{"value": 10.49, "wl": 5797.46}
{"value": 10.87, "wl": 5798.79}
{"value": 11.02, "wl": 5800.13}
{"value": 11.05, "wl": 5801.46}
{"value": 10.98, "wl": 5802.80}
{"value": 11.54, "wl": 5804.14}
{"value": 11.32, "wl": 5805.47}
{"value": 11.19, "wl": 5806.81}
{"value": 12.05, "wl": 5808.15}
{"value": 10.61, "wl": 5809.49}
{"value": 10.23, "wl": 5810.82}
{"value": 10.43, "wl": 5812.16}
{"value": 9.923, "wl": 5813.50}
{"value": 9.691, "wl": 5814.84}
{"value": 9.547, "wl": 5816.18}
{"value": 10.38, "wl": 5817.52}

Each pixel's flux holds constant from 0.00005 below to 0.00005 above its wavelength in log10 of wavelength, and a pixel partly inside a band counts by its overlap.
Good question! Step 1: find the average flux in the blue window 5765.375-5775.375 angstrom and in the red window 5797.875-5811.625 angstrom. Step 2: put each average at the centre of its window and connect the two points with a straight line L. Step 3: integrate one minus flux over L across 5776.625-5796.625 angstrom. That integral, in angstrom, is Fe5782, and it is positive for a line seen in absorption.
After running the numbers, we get 0.77 angstrom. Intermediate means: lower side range 9.9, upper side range 11.1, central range 10.1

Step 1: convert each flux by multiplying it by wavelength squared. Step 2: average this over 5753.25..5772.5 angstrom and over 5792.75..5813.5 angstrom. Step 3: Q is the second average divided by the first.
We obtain 1.1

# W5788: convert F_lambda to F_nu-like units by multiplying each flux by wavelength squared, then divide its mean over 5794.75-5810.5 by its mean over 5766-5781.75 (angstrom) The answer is 1.13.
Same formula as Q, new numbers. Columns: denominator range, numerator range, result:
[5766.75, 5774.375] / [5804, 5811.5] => 1.13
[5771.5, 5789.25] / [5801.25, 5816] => 1.10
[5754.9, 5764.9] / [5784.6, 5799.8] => 1.03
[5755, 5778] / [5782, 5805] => 1.05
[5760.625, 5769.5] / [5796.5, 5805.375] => 1.15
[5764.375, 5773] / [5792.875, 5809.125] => 1.13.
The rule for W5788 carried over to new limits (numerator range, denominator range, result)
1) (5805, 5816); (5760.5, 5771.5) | 1.10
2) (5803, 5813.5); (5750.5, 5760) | 1.06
